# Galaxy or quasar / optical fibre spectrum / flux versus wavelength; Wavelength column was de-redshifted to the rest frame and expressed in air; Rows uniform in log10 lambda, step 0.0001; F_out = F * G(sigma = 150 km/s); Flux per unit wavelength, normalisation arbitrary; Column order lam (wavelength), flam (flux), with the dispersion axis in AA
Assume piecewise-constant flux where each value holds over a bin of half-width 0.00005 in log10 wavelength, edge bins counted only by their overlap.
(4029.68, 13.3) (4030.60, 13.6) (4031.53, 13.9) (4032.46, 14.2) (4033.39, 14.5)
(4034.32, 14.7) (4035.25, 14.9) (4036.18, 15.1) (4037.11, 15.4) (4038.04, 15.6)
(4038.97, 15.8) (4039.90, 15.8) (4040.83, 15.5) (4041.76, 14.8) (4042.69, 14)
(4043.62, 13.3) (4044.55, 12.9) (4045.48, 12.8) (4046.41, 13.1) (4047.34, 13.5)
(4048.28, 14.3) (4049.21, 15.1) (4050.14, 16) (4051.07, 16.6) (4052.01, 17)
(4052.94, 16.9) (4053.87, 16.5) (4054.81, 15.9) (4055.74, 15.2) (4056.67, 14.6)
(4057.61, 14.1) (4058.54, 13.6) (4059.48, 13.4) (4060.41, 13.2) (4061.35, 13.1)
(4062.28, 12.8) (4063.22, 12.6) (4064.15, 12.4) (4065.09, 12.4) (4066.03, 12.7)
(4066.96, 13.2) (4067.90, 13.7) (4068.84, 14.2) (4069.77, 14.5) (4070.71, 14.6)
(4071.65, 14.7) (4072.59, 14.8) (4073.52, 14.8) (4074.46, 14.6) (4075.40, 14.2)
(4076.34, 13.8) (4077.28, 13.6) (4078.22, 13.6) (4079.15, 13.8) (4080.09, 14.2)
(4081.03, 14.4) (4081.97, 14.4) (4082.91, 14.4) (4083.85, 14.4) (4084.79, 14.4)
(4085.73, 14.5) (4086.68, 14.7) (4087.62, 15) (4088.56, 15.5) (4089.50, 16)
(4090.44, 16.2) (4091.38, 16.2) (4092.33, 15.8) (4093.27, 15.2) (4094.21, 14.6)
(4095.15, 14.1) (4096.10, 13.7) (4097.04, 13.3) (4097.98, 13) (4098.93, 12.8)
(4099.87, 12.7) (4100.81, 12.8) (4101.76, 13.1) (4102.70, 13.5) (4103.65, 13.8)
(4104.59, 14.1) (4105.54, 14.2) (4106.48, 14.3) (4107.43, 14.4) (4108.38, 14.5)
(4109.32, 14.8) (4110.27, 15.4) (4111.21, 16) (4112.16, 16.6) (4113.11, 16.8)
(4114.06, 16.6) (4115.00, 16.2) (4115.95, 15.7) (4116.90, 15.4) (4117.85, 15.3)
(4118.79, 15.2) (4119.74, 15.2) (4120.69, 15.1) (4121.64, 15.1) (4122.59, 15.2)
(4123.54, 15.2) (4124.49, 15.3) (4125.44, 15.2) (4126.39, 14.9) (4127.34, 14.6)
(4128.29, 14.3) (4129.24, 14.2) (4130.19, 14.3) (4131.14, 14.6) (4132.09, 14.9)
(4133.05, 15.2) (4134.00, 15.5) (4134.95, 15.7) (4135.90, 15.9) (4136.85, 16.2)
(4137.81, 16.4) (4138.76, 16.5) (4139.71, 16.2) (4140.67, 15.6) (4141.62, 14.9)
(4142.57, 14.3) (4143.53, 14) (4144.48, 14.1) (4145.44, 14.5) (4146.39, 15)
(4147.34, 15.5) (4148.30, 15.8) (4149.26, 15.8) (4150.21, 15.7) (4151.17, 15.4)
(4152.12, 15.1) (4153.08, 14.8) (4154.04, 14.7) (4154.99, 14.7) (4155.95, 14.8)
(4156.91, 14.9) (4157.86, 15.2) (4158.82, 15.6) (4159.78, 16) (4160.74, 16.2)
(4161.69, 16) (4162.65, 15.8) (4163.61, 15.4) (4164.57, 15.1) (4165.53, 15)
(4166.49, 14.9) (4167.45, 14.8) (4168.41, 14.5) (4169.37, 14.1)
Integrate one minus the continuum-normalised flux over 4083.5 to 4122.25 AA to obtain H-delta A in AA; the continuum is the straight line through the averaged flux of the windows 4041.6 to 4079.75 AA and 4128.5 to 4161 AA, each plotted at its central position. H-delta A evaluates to -0.24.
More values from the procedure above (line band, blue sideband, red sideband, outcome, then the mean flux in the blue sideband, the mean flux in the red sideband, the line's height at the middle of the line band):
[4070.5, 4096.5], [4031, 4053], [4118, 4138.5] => 0.5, 14.8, 15.2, 15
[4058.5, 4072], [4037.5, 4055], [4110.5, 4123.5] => 1.6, 15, 15.7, 15.2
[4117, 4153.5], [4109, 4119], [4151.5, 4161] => 0.8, 15.9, 15.2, 15.5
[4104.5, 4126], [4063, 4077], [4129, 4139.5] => -0.5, 13.8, 15.5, 15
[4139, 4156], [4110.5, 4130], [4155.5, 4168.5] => 0.3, 15.4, 15.3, 15.3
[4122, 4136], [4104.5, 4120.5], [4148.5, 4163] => 0.4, 15.4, 15.4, 15.4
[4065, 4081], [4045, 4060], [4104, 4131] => 1.0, 14.9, 15.1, 15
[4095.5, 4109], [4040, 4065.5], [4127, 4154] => 1.1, 14.3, 15.2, 14.8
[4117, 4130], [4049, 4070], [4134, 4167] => 0.1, 14.3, 15.3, 15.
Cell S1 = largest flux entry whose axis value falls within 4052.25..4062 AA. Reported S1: 16.9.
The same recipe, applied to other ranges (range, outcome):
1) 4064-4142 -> 16.8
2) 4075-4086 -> 14.5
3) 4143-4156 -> 15.8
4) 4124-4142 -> 16.5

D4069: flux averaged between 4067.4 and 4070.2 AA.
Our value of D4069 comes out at 14.1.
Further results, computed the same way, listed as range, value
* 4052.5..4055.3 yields 16.4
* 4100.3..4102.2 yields 12.9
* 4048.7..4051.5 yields 15.9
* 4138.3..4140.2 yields 16.3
